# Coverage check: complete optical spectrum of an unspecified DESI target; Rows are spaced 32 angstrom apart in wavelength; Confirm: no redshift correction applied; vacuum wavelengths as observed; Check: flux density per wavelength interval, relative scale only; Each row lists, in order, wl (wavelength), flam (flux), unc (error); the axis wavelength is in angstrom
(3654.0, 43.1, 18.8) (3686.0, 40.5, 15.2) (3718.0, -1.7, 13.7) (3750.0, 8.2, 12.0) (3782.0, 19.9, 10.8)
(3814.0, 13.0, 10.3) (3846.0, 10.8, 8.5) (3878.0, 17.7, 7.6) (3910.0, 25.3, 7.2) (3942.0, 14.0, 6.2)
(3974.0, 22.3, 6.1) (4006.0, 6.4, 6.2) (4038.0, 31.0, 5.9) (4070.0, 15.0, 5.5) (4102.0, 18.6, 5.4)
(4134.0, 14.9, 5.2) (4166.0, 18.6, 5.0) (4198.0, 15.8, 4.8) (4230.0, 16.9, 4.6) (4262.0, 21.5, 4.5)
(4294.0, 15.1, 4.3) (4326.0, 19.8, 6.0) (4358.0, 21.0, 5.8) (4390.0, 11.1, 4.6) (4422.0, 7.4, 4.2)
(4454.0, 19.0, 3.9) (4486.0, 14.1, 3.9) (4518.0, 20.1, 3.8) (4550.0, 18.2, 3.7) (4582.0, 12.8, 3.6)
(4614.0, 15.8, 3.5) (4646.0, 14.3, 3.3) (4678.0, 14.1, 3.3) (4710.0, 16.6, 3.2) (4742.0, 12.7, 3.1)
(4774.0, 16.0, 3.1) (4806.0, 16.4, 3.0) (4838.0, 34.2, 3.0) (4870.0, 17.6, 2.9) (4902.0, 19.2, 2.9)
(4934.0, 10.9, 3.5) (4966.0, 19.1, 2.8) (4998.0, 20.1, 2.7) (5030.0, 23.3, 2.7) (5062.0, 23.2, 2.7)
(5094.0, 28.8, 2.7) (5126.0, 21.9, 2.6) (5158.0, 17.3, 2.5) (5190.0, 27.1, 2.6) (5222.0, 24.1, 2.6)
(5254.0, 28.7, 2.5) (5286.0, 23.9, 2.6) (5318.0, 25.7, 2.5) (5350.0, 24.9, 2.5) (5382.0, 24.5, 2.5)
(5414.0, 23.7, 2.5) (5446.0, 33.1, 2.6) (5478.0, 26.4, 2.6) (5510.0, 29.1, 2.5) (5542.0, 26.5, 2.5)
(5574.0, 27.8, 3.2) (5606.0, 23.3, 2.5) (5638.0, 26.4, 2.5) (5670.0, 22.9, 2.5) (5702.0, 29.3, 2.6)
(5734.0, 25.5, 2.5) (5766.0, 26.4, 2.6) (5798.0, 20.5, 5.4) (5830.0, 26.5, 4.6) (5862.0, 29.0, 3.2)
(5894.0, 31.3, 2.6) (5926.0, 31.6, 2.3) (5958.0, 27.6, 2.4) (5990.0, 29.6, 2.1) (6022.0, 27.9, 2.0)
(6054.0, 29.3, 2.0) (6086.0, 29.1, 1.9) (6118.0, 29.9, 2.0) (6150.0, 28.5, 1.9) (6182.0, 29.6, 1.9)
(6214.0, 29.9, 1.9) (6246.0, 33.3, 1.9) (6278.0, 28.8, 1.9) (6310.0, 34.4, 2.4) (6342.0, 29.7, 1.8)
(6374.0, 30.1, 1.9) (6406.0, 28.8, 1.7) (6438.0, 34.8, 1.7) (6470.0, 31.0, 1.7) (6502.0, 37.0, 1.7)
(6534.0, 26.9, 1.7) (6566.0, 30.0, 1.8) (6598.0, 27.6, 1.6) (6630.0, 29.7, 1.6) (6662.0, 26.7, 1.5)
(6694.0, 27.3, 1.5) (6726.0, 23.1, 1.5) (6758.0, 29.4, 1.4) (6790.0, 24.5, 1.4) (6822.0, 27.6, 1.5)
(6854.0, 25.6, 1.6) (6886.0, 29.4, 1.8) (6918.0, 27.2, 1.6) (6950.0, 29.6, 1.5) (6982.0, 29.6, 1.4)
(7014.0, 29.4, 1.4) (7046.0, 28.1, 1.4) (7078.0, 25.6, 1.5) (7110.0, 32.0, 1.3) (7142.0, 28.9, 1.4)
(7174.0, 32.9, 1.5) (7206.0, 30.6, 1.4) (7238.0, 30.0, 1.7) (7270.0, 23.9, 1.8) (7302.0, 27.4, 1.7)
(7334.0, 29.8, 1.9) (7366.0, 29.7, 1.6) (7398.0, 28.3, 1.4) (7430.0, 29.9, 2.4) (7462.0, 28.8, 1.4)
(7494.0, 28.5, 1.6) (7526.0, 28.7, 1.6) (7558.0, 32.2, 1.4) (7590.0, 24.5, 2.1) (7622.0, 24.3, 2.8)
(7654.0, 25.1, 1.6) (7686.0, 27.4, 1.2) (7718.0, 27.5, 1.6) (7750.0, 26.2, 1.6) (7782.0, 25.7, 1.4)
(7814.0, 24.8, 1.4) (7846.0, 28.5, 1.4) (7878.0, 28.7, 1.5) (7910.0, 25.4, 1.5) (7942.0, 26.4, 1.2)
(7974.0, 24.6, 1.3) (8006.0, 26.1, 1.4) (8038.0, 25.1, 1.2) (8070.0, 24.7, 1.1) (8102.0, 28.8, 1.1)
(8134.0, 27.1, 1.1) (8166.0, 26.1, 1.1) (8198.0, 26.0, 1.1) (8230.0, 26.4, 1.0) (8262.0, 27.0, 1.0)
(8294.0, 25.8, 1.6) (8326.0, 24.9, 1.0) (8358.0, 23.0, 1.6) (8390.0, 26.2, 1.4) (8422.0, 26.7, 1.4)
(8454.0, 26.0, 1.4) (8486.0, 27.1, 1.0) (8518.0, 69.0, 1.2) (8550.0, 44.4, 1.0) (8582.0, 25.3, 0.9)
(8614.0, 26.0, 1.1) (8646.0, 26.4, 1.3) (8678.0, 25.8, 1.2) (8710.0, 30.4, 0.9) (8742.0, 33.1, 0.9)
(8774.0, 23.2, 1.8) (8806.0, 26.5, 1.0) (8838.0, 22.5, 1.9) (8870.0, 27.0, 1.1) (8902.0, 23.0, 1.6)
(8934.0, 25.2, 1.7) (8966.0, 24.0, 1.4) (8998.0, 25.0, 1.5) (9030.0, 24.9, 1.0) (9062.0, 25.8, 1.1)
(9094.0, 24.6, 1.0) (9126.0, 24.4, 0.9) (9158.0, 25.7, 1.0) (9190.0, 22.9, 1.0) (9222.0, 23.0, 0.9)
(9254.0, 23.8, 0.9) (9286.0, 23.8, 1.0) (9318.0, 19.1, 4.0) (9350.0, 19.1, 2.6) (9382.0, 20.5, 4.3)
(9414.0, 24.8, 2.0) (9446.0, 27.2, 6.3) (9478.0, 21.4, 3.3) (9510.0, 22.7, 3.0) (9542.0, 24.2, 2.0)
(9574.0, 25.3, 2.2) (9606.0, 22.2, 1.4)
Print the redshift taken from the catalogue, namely 0.299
